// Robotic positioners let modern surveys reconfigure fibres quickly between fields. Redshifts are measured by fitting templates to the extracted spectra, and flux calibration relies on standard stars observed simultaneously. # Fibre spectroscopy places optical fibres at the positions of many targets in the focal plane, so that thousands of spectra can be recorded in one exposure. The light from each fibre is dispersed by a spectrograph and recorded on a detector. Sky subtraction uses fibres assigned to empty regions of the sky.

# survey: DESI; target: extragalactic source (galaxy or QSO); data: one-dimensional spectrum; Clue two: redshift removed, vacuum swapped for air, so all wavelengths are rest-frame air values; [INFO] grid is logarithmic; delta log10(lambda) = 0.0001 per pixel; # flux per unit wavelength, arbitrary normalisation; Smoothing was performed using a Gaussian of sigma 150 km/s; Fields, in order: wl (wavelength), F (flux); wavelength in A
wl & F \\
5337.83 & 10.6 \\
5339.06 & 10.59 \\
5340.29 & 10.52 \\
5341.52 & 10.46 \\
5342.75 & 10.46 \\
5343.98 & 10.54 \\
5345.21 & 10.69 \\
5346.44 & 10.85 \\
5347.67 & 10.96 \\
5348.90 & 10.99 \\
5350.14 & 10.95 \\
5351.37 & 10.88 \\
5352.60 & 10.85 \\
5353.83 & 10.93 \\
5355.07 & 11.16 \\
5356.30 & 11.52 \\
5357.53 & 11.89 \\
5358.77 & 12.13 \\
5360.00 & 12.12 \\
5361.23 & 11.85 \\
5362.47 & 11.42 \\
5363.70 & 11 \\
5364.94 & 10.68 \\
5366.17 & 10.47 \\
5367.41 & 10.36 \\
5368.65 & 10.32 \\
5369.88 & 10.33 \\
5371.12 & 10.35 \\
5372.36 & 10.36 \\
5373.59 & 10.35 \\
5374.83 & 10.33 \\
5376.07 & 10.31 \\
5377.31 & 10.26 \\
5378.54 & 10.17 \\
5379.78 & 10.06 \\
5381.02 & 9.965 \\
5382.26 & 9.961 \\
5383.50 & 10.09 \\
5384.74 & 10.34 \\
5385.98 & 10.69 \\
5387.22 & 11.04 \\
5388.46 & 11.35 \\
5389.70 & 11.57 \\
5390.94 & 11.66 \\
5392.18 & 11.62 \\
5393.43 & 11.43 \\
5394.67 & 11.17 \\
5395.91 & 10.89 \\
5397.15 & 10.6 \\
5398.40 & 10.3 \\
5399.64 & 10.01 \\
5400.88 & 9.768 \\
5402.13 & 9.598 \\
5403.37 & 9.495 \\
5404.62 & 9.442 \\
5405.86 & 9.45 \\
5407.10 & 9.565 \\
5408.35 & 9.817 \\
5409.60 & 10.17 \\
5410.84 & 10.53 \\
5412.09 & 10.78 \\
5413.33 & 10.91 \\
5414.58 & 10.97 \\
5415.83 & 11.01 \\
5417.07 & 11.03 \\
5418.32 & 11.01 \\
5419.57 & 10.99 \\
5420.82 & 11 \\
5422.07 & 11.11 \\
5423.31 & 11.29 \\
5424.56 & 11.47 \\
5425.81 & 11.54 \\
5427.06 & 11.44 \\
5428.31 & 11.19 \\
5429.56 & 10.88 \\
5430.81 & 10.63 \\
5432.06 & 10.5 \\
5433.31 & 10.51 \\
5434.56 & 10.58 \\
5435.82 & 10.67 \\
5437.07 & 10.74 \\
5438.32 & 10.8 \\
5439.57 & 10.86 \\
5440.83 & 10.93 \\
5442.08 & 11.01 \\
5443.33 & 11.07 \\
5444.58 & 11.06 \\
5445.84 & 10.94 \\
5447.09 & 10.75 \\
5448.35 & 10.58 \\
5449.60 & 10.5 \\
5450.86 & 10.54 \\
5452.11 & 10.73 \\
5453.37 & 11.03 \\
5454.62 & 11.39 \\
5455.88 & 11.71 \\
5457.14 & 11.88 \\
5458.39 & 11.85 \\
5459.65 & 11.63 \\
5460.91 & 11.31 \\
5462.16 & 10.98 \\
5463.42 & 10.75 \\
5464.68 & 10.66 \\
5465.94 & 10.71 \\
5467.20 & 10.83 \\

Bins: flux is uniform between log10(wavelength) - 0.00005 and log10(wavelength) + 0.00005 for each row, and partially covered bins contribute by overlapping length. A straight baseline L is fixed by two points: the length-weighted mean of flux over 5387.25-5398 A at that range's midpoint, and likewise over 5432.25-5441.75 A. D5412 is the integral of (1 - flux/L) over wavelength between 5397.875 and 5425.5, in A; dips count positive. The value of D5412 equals 1.4 A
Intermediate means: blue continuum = 11.2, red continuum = 10.7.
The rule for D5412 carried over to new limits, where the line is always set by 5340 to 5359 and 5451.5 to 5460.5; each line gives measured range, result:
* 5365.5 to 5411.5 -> 3.14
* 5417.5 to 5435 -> 0.47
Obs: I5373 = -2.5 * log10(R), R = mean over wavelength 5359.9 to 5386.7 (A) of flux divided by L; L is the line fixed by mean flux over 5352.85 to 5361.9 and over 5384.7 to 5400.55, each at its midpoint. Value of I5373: 0.08 mag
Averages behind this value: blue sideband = 11.6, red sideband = 11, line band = 10.5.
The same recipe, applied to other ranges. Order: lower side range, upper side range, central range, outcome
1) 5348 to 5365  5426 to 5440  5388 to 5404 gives 0.03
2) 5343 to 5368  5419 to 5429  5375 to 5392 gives 0.06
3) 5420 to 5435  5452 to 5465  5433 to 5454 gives 0.04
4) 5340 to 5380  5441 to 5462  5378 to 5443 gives 0.03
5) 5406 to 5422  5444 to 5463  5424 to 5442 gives 0.00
